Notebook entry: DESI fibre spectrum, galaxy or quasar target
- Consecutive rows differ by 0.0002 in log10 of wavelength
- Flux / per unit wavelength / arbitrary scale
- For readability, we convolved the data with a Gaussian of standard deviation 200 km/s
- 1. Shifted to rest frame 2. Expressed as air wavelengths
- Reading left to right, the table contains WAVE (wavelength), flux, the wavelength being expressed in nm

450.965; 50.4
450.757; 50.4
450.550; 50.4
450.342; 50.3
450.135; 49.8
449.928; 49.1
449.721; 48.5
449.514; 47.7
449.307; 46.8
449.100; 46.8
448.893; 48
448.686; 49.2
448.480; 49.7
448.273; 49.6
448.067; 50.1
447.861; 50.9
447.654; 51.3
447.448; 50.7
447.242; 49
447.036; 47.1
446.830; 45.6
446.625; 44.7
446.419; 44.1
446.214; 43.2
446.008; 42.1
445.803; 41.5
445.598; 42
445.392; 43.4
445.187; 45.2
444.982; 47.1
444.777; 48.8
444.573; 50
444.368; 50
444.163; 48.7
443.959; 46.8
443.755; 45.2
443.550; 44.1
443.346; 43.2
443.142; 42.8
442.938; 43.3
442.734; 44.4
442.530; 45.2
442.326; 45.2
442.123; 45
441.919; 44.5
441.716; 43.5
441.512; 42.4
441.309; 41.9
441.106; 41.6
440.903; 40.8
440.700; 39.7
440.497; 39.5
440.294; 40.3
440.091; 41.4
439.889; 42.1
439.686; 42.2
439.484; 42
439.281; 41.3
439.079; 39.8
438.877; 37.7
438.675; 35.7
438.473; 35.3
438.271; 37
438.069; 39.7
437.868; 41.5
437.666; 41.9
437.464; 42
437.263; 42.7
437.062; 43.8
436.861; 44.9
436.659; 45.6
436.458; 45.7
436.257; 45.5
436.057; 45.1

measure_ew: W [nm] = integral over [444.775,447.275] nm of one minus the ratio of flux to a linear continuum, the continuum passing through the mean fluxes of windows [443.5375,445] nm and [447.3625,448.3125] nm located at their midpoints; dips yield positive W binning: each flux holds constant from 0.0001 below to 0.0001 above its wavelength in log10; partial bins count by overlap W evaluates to 0.23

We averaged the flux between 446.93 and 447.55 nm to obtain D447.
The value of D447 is 48.9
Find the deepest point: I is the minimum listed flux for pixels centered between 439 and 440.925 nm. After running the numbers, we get 39.5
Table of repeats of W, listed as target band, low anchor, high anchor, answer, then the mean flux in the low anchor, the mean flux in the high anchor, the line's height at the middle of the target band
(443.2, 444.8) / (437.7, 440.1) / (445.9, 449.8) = -0.097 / 39.6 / 47.6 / 44.2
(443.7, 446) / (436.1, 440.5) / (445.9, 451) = -0.018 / 41.3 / 48.2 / 45.8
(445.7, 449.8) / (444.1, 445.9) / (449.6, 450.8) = 0.066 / 46.2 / 49.7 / 48.1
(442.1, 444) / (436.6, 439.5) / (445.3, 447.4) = -0.067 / 40.6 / 44.4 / 42.9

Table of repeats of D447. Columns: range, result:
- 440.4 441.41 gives 40.7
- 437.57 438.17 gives 41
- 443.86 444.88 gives 48.9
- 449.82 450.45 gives 49.7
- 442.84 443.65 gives 43.4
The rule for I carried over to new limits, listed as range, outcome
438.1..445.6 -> 35.3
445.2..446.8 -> 41.5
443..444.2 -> 42.8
